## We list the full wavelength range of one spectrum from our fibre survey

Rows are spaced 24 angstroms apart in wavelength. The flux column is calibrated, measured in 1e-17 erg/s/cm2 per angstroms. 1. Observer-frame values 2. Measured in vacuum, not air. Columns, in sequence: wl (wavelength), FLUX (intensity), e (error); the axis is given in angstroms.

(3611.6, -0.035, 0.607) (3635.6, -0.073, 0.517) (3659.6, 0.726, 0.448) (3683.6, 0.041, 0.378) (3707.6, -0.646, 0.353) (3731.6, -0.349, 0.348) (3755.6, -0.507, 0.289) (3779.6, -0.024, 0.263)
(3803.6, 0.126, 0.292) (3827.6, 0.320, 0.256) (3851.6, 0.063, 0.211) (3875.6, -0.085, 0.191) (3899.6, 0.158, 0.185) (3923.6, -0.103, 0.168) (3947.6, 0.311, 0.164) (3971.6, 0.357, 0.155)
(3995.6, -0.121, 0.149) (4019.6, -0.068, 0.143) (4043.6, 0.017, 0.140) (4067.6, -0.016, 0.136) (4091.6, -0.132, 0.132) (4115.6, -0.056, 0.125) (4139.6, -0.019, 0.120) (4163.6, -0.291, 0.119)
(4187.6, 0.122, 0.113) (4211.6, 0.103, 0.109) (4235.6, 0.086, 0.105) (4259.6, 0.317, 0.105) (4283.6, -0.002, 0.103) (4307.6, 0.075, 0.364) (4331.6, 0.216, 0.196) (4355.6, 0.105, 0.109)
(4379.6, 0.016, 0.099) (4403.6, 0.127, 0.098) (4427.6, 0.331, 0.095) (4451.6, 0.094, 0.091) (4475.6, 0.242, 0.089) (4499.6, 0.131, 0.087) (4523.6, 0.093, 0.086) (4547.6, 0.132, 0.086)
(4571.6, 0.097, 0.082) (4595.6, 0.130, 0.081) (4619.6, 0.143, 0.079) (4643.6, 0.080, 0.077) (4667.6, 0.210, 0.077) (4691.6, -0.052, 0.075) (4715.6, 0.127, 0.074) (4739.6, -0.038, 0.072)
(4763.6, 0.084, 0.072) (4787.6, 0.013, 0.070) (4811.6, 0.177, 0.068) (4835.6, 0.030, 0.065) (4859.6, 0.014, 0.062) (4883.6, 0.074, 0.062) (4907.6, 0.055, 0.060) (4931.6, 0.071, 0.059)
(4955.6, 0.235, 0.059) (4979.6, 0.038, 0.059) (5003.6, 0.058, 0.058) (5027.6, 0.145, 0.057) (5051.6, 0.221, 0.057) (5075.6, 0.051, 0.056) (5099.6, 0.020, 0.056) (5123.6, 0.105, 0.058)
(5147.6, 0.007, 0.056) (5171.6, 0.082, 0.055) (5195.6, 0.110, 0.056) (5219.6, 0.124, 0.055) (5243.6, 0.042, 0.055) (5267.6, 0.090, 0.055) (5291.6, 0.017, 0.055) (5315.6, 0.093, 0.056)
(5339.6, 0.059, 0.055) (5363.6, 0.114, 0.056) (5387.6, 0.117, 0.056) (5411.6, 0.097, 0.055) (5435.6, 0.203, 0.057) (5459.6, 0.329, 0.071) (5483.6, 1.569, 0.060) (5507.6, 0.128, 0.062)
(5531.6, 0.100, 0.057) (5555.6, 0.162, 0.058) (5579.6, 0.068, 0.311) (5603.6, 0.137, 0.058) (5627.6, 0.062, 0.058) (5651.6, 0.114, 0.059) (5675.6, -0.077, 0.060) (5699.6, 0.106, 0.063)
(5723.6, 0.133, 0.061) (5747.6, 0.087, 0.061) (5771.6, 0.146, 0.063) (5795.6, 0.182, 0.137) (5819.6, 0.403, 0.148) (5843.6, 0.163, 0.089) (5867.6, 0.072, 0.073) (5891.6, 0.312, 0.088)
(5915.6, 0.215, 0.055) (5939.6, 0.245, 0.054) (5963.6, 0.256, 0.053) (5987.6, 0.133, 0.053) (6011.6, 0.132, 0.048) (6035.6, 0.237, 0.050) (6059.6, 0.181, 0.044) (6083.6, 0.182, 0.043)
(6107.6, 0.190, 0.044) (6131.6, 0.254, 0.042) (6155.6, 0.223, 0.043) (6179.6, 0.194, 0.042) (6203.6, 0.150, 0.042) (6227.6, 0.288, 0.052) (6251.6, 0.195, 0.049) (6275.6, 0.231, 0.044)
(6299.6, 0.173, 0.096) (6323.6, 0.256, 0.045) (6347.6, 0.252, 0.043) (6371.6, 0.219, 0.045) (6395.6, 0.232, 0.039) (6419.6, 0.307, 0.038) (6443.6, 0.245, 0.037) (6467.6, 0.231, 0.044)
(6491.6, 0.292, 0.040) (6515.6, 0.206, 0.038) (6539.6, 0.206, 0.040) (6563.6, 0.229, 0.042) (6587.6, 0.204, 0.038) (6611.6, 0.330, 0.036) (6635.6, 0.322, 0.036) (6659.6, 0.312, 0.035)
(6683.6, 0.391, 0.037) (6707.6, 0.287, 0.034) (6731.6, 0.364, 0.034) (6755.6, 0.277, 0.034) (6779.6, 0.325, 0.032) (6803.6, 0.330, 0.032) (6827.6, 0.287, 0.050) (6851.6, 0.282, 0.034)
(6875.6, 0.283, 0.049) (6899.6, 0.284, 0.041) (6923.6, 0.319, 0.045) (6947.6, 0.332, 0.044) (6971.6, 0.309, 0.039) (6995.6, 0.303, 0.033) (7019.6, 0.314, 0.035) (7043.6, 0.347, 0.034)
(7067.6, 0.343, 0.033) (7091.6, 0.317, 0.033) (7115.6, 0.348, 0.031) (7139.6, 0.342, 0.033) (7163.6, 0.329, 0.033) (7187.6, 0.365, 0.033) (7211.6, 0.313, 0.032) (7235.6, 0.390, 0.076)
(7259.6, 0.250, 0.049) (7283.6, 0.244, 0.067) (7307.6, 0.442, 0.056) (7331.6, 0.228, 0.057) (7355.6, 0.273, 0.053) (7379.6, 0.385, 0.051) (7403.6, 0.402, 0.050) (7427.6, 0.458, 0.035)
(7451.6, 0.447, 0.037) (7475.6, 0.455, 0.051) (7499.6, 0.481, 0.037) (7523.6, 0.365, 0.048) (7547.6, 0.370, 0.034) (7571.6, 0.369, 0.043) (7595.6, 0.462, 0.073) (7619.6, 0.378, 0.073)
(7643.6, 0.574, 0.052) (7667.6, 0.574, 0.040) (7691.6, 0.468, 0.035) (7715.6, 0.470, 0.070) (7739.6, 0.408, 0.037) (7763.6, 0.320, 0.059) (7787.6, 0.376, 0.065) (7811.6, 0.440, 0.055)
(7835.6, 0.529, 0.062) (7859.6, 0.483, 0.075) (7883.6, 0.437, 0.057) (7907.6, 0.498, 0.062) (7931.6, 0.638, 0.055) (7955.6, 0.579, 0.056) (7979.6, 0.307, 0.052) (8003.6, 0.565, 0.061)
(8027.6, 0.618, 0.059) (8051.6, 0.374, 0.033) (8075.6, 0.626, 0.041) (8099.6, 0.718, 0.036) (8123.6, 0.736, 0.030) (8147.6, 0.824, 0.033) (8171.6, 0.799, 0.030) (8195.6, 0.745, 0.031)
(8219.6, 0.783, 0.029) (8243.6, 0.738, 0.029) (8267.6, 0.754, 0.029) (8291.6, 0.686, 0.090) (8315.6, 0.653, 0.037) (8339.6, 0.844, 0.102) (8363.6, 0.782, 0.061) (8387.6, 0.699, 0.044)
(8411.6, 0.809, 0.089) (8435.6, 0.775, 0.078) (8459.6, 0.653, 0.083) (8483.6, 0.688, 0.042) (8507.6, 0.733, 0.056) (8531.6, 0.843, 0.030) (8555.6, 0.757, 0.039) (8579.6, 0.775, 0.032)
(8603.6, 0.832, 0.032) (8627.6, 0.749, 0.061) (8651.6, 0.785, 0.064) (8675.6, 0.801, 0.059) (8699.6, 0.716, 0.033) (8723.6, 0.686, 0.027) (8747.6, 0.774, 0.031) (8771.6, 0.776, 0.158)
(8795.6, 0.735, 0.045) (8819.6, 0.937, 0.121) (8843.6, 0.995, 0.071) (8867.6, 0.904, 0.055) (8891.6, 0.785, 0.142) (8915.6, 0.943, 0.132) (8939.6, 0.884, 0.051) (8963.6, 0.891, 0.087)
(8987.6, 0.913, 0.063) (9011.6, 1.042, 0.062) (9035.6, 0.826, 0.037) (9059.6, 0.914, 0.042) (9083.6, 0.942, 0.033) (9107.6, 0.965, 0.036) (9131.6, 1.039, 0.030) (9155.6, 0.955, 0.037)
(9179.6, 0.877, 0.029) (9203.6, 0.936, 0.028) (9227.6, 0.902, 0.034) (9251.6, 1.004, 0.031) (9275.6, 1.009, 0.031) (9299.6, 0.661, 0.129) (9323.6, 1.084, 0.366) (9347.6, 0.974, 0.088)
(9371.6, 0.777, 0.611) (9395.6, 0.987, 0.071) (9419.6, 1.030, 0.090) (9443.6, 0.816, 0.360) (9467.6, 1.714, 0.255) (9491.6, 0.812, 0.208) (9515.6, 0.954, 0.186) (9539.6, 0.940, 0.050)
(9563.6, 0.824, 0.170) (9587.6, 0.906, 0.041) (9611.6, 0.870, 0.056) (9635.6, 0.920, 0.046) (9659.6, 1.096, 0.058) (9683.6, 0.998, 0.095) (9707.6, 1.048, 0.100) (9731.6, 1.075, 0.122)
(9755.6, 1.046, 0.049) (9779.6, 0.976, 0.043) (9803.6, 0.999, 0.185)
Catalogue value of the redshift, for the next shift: 1.03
